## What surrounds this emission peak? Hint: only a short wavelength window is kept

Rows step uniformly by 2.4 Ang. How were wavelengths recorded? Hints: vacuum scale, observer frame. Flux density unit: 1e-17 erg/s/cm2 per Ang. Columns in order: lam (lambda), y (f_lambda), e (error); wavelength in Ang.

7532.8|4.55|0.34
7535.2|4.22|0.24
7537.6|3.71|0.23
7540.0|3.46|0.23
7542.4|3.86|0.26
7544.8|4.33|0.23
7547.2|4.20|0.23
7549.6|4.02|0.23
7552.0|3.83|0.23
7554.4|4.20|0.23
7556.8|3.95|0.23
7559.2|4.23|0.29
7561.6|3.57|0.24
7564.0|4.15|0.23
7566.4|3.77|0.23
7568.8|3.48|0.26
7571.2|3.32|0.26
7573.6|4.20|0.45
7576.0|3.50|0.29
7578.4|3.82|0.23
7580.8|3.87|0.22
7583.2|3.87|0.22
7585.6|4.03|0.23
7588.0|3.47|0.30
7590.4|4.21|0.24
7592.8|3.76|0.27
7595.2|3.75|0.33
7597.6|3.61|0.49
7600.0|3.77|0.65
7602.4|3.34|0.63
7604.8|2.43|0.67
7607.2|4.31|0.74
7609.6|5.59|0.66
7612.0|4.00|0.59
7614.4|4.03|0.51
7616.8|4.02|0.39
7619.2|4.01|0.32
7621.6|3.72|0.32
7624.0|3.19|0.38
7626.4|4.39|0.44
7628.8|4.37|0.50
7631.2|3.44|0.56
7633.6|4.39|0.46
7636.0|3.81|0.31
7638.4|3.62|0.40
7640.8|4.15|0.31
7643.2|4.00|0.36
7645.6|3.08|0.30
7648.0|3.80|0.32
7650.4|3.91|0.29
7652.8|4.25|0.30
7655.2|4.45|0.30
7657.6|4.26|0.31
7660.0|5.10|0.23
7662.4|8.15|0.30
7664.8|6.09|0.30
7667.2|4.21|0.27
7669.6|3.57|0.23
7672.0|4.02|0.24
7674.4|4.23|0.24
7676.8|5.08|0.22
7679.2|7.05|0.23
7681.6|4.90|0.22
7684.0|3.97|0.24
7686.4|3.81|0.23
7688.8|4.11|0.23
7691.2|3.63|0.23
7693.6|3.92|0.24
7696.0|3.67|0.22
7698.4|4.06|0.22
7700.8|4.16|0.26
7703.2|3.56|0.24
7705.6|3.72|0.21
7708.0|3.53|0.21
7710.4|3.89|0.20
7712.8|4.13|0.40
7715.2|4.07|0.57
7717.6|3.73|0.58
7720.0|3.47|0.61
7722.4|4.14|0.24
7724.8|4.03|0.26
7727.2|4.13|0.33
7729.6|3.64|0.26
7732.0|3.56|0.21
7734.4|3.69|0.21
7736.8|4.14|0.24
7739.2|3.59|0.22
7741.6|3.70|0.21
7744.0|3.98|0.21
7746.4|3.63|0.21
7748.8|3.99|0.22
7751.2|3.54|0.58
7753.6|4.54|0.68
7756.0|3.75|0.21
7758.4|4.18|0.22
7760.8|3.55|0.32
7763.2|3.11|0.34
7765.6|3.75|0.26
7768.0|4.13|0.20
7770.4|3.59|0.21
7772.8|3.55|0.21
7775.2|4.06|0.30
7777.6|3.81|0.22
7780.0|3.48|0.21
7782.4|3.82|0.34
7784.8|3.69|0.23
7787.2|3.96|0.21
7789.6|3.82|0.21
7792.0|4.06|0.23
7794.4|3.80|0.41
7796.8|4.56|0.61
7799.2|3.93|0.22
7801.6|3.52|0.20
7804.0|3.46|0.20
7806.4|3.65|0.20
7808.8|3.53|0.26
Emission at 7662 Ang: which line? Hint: [S II]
